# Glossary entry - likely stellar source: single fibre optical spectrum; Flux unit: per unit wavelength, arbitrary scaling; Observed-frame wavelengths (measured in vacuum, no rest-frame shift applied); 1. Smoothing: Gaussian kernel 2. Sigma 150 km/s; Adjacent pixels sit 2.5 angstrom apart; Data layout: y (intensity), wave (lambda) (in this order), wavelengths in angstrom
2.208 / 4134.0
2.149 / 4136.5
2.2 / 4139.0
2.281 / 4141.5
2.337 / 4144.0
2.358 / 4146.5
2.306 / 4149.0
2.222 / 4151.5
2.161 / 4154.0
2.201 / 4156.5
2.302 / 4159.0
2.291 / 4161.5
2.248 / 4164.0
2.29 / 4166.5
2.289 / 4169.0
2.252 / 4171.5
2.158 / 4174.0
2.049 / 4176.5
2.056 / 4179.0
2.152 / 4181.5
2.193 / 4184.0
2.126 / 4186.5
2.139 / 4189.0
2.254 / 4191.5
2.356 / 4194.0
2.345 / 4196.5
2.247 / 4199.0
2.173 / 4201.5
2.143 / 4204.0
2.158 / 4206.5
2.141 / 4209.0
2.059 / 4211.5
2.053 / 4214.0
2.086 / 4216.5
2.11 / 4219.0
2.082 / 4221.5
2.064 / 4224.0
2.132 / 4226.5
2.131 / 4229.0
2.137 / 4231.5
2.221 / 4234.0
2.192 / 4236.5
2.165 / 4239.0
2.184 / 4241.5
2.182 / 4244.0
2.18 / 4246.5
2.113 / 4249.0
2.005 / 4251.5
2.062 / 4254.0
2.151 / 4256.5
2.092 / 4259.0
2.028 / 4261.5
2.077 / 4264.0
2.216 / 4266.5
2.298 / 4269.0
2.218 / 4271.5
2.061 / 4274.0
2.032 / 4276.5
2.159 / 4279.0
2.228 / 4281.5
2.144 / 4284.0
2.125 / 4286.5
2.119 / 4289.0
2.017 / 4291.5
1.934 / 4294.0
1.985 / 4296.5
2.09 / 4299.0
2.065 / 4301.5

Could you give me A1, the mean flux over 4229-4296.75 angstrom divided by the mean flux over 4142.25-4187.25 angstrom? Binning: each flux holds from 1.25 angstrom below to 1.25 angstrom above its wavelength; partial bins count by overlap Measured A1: 0.96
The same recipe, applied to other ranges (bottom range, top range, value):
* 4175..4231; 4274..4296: 0.97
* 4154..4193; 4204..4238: 0.96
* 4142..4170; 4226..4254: 0.94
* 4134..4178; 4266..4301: 0.94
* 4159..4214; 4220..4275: 0.97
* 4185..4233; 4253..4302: 0.98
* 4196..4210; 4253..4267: 0.96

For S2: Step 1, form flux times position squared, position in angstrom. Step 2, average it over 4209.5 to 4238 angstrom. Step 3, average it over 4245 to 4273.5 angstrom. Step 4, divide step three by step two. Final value 1.0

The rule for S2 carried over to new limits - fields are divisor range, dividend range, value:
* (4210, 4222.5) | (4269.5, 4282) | 1.06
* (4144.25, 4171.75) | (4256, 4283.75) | 1.00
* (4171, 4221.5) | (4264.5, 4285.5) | 1.04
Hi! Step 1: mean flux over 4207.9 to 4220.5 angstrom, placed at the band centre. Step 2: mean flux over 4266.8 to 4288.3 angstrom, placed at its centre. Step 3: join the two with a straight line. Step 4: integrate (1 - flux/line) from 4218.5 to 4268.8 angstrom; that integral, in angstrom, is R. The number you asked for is -0.2 angstrom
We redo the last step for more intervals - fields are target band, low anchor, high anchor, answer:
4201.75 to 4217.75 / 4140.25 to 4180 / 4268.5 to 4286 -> 0.7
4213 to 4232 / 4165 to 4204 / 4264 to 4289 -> 0.7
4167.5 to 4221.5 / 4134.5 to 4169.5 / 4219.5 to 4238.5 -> 0.6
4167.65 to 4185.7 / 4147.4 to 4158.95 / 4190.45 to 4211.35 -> 0.5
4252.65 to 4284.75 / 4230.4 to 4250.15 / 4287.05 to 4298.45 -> -0.7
